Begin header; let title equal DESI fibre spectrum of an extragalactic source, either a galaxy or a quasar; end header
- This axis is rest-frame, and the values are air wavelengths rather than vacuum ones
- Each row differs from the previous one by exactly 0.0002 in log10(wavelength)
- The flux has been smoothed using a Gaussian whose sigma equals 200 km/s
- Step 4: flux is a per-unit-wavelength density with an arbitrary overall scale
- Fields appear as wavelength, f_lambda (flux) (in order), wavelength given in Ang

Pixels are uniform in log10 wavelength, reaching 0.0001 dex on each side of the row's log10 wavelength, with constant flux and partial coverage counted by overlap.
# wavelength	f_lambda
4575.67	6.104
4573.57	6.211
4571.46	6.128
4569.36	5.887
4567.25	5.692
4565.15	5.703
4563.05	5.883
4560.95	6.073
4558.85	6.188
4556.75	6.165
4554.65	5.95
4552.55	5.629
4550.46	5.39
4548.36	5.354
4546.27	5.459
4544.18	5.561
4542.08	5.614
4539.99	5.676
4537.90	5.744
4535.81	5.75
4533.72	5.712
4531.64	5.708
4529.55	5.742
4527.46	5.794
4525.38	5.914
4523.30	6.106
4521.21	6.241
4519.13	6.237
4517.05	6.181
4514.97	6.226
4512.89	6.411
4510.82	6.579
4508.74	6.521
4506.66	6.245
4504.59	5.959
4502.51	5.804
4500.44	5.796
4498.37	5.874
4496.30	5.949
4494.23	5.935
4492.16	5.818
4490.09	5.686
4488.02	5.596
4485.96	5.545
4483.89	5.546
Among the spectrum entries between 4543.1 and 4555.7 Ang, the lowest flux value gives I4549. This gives 5.354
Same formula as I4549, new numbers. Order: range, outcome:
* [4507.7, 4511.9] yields 6.521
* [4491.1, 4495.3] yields 5.818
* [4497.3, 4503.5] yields 5.796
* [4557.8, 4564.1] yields 5.883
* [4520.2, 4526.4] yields 5.914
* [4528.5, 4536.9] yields 5.708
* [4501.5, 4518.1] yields 5.804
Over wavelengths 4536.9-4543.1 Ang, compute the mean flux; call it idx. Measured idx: 5.68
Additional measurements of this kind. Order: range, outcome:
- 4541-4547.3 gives 5.54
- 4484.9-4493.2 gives 5.66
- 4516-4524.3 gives 6.19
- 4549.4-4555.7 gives 5.65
